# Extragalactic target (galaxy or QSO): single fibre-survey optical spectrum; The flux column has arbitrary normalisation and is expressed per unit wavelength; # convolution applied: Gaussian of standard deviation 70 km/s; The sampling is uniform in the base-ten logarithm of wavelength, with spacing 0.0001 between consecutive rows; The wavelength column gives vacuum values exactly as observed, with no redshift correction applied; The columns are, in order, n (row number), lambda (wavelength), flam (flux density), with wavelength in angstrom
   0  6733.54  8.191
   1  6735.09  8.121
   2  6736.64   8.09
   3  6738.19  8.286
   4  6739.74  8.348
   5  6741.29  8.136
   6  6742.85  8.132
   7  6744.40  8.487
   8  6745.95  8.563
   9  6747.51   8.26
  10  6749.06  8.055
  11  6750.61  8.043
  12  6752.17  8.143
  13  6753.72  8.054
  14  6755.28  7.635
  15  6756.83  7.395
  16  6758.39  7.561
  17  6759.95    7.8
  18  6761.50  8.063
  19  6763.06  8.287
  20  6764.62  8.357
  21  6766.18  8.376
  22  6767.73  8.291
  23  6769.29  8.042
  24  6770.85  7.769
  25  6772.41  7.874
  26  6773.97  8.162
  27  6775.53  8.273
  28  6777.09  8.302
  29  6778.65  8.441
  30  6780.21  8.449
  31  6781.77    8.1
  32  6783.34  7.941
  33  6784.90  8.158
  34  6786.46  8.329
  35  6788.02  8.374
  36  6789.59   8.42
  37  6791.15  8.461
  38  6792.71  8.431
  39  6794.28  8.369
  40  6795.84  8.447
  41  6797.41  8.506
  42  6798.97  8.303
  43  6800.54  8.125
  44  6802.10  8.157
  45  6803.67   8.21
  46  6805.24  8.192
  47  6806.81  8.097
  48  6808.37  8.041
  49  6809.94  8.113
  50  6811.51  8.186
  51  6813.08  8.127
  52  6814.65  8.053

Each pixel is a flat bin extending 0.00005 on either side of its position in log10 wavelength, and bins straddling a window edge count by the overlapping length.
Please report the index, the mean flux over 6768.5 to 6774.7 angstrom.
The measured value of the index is 7.96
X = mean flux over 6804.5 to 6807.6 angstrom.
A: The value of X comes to 8.16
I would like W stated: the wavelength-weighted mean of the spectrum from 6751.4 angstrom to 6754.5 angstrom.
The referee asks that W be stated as 8.1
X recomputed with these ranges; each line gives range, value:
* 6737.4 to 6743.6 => 8.22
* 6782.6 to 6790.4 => 8.25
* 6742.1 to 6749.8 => 8.3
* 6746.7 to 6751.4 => 8.12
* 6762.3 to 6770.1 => 8.27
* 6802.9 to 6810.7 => 8.13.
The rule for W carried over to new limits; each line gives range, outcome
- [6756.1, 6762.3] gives 7.7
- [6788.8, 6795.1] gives 8.42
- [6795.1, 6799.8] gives 8.41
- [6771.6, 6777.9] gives 8.15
